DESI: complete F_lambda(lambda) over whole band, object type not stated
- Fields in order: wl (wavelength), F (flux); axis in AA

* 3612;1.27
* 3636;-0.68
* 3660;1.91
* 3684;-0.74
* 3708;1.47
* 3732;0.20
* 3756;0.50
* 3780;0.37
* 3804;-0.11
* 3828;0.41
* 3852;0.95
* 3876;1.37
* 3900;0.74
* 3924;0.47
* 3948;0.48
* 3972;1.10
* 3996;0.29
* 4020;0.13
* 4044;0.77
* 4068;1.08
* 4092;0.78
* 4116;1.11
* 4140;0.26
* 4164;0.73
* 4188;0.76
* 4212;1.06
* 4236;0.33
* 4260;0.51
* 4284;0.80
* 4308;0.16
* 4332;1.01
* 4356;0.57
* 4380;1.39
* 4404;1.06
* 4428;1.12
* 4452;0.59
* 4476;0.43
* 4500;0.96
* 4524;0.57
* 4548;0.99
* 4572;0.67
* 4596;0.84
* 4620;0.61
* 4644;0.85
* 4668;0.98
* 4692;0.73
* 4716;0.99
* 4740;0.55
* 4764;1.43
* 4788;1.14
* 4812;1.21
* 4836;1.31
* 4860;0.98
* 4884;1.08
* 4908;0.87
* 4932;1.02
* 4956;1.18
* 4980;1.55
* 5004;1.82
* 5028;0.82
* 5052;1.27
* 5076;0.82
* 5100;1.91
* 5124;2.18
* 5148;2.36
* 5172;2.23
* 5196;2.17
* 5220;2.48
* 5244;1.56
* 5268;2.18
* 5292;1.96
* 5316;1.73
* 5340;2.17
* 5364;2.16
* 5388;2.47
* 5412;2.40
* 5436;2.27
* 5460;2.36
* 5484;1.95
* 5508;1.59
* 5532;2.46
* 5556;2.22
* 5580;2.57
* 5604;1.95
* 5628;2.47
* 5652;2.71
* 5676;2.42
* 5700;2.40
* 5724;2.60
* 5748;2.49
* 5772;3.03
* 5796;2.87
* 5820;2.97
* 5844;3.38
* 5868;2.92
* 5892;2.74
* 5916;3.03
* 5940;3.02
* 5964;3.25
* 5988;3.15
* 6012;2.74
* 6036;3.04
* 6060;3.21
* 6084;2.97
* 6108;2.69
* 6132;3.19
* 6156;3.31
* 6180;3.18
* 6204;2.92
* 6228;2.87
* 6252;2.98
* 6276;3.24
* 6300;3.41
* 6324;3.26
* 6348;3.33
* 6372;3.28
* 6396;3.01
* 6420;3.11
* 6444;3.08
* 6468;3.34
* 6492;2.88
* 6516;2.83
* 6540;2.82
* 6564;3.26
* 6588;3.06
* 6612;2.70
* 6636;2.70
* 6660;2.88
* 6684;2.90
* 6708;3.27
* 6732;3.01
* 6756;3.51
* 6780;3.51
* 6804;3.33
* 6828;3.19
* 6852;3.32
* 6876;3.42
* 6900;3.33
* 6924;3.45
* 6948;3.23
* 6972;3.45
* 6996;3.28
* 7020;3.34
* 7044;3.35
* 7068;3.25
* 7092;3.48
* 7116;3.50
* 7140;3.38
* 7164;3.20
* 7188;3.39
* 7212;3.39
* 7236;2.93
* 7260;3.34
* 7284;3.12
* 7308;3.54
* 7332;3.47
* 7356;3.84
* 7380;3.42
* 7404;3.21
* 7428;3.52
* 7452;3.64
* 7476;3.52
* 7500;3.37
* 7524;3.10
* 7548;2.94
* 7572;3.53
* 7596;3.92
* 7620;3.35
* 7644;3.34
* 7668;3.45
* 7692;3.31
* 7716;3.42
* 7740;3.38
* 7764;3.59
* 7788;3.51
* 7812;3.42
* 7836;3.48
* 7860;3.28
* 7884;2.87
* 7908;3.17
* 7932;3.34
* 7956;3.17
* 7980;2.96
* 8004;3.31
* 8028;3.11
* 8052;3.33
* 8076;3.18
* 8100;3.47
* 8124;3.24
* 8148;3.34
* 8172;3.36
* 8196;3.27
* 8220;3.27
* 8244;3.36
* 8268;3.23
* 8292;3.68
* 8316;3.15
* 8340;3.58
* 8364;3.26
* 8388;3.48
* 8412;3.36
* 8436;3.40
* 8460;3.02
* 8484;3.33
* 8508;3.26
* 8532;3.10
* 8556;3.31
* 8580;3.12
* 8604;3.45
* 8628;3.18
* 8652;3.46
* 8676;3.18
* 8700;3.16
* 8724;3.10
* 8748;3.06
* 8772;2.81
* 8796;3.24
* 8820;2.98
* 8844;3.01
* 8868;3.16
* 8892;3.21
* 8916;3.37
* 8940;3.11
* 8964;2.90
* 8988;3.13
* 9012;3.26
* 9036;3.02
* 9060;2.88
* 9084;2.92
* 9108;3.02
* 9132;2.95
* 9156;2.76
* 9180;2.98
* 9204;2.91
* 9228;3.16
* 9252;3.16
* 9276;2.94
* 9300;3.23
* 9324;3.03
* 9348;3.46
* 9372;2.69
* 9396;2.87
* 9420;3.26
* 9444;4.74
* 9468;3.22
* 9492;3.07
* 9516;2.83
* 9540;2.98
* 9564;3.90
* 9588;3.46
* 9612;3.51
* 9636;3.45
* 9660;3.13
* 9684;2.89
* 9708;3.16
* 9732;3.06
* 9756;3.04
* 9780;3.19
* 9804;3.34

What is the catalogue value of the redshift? 0.28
